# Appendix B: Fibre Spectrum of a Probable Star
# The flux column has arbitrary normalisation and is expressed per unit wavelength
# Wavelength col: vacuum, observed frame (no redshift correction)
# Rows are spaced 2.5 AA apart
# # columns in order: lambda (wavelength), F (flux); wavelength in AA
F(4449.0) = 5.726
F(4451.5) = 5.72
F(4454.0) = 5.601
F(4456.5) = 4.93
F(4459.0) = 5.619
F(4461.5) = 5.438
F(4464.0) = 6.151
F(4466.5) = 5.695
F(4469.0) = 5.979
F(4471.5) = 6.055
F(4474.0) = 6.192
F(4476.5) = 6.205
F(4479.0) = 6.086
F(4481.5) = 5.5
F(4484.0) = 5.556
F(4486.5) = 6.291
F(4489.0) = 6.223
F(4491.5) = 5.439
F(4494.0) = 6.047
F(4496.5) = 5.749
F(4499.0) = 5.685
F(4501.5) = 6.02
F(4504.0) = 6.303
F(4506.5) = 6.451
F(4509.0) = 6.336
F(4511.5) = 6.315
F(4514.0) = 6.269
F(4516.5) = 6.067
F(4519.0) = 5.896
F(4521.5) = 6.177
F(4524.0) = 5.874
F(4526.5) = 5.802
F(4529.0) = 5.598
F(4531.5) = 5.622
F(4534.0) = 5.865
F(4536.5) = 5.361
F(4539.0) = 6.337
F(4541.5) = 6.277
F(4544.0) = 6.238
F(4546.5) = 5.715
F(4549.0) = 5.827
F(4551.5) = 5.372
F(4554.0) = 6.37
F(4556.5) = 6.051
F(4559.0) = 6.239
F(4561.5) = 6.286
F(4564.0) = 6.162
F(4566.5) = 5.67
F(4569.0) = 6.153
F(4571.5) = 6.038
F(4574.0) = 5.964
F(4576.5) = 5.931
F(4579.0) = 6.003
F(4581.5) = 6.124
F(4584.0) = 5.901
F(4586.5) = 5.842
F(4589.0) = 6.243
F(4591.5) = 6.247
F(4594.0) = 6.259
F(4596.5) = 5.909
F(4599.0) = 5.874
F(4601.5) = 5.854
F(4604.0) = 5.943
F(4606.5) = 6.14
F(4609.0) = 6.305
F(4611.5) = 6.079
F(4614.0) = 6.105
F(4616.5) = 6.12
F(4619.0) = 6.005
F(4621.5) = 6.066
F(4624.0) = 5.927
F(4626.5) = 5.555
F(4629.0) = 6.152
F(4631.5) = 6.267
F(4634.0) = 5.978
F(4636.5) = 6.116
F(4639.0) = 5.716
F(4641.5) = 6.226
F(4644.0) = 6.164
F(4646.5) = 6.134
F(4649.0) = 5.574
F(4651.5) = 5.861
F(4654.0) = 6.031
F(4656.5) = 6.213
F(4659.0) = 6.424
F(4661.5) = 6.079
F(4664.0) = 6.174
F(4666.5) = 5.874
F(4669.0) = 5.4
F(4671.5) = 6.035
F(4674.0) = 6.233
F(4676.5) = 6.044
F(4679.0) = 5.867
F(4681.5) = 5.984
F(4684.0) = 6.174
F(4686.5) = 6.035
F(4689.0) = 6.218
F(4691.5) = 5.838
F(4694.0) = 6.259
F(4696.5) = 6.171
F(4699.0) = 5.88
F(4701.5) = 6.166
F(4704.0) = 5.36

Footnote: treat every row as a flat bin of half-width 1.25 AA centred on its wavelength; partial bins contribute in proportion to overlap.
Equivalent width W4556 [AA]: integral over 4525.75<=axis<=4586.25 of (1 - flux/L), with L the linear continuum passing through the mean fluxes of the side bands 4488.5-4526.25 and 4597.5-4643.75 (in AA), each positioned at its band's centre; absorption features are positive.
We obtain 0.8 AA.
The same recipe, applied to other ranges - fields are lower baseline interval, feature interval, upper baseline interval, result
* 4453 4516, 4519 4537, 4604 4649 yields 0.55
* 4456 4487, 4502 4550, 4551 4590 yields -0.61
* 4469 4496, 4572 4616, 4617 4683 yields -0.41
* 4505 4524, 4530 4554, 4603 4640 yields 1.10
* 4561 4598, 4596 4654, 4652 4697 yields 0.41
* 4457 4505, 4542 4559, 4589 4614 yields 0.09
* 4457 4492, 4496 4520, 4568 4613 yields -0.80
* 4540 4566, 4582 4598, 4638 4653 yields -0.16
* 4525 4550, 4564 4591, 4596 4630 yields -0.29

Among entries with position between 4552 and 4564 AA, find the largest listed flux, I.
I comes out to 6.37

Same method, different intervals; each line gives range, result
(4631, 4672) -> 6.424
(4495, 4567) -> 6.451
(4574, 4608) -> 6.259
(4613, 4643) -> 6.267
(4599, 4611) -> 6.305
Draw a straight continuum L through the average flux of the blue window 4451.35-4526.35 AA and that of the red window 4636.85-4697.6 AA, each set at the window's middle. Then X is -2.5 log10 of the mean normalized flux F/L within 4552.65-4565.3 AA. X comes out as -0.043 mag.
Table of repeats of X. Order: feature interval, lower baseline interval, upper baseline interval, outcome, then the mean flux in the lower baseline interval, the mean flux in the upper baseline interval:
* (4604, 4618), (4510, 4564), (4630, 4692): -0.021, 5.98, 6.03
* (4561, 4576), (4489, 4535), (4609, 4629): -0.006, 5.98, 6.01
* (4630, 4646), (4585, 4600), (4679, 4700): -0.004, 6.06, 6.06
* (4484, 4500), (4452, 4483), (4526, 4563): -0.009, 5.78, 5.93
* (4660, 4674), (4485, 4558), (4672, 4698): 0.021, 5.98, 6.08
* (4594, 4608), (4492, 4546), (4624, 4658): 0.004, 6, 6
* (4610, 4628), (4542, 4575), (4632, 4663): 0.009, 6.01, 6.05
